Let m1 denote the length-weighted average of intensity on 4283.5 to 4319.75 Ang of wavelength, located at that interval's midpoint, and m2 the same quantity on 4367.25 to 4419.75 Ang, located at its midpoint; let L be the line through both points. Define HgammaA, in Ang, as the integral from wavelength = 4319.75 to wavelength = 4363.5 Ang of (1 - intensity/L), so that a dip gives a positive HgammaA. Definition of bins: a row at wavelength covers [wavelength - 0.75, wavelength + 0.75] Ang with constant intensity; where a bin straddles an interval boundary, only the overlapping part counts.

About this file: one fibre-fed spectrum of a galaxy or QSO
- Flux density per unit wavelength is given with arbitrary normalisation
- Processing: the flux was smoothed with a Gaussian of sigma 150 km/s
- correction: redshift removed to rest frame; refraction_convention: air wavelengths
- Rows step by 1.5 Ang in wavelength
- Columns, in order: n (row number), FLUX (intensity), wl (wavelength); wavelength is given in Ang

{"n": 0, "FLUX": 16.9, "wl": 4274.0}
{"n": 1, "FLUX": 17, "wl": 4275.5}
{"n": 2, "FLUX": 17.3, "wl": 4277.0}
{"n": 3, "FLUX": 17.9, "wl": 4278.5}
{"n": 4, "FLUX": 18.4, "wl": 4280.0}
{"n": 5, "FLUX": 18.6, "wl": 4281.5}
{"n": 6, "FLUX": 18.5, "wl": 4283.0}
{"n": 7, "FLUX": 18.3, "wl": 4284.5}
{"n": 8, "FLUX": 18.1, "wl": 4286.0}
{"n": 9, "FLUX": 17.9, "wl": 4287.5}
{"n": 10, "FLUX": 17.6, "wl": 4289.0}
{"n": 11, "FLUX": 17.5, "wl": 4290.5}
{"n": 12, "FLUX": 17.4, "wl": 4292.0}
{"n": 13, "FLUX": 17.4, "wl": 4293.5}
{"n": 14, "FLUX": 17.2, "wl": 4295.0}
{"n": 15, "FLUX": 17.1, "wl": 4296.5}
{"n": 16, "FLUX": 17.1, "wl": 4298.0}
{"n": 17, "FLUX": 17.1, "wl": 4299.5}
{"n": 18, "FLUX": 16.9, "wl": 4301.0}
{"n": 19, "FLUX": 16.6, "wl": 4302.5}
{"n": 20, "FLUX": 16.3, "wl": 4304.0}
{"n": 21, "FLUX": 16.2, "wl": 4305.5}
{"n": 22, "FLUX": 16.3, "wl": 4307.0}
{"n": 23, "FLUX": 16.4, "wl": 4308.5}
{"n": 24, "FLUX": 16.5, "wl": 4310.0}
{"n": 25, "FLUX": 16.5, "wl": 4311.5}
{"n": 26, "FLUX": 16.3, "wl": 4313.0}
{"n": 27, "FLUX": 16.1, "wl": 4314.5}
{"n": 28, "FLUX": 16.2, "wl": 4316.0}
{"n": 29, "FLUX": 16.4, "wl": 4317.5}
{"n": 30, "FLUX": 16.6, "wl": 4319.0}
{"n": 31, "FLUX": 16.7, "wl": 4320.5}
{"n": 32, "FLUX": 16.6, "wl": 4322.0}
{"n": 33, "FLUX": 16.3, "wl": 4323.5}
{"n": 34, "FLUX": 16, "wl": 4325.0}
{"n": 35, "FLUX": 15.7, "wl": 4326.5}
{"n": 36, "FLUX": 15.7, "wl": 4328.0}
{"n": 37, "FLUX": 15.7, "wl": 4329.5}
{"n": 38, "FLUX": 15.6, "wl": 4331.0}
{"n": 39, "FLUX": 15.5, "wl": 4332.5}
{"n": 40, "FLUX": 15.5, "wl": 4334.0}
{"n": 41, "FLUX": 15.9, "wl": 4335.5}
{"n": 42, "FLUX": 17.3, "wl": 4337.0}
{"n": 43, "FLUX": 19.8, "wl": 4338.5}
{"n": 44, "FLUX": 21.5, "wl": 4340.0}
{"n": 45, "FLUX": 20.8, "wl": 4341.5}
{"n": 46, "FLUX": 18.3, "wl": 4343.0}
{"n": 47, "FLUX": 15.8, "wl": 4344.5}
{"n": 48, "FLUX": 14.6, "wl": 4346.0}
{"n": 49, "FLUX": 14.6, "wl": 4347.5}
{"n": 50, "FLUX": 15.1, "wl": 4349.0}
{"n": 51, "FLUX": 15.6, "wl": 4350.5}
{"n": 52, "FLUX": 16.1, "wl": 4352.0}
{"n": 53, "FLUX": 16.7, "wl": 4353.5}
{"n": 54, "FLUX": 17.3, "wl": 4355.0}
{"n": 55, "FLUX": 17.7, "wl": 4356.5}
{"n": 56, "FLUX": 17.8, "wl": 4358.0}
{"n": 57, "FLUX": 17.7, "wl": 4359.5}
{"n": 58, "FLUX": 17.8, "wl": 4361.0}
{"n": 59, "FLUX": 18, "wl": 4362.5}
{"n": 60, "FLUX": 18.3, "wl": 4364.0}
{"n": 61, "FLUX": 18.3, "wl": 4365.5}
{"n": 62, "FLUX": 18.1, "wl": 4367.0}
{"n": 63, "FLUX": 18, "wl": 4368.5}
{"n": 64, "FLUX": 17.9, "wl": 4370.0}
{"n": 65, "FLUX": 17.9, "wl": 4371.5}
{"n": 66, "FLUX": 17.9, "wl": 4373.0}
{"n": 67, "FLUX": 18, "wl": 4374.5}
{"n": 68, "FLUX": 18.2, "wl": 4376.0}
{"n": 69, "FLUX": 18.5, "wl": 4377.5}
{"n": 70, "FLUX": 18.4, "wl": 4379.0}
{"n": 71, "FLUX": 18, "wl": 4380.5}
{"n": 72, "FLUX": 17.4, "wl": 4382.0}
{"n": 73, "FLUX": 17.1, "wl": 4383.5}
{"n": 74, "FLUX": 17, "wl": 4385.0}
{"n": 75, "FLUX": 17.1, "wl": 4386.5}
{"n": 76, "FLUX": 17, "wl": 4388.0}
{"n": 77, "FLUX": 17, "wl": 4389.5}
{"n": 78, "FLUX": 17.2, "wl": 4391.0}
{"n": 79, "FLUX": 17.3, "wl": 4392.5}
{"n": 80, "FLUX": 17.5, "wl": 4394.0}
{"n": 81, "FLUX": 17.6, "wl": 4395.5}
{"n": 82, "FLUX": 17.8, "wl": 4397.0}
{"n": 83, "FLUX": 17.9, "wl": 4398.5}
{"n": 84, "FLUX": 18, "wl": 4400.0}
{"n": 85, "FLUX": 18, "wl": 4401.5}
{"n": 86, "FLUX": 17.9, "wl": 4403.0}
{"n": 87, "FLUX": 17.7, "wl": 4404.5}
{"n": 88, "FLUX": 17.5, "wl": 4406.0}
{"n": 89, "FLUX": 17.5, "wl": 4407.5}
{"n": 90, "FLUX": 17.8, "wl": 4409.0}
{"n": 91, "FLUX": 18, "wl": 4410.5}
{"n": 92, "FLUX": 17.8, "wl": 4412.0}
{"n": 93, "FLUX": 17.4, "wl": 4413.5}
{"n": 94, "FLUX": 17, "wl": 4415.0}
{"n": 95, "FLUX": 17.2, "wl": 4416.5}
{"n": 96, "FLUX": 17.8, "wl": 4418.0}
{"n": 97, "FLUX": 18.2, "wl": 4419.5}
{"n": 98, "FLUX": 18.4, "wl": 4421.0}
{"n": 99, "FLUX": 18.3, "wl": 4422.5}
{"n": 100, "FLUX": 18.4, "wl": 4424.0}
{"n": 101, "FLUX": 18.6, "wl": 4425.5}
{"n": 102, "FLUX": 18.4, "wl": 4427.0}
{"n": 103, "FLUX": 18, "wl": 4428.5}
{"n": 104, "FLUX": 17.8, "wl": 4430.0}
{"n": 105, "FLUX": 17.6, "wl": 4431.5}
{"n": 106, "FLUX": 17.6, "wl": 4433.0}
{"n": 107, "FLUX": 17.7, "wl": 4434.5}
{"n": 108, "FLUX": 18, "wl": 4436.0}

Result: 1.1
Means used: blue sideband 16.9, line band 16.8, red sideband 17.7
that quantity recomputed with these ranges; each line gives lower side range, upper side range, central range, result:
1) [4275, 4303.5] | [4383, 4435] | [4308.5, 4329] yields 1.5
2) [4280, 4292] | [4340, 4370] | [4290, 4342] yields 2.7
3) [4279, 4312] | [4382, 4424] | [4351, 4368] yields -0.1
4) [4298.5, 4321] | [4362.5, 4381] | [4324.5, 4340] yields 0.5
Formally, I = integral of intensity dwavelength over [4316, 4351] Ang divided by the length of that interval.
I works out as 16.6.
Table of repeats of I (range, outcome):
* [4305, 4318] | 16.3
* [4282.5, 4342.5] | 17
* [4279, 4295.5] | 17.9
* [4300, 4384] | 17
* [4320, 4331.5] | 16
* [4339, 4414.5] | 17.6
